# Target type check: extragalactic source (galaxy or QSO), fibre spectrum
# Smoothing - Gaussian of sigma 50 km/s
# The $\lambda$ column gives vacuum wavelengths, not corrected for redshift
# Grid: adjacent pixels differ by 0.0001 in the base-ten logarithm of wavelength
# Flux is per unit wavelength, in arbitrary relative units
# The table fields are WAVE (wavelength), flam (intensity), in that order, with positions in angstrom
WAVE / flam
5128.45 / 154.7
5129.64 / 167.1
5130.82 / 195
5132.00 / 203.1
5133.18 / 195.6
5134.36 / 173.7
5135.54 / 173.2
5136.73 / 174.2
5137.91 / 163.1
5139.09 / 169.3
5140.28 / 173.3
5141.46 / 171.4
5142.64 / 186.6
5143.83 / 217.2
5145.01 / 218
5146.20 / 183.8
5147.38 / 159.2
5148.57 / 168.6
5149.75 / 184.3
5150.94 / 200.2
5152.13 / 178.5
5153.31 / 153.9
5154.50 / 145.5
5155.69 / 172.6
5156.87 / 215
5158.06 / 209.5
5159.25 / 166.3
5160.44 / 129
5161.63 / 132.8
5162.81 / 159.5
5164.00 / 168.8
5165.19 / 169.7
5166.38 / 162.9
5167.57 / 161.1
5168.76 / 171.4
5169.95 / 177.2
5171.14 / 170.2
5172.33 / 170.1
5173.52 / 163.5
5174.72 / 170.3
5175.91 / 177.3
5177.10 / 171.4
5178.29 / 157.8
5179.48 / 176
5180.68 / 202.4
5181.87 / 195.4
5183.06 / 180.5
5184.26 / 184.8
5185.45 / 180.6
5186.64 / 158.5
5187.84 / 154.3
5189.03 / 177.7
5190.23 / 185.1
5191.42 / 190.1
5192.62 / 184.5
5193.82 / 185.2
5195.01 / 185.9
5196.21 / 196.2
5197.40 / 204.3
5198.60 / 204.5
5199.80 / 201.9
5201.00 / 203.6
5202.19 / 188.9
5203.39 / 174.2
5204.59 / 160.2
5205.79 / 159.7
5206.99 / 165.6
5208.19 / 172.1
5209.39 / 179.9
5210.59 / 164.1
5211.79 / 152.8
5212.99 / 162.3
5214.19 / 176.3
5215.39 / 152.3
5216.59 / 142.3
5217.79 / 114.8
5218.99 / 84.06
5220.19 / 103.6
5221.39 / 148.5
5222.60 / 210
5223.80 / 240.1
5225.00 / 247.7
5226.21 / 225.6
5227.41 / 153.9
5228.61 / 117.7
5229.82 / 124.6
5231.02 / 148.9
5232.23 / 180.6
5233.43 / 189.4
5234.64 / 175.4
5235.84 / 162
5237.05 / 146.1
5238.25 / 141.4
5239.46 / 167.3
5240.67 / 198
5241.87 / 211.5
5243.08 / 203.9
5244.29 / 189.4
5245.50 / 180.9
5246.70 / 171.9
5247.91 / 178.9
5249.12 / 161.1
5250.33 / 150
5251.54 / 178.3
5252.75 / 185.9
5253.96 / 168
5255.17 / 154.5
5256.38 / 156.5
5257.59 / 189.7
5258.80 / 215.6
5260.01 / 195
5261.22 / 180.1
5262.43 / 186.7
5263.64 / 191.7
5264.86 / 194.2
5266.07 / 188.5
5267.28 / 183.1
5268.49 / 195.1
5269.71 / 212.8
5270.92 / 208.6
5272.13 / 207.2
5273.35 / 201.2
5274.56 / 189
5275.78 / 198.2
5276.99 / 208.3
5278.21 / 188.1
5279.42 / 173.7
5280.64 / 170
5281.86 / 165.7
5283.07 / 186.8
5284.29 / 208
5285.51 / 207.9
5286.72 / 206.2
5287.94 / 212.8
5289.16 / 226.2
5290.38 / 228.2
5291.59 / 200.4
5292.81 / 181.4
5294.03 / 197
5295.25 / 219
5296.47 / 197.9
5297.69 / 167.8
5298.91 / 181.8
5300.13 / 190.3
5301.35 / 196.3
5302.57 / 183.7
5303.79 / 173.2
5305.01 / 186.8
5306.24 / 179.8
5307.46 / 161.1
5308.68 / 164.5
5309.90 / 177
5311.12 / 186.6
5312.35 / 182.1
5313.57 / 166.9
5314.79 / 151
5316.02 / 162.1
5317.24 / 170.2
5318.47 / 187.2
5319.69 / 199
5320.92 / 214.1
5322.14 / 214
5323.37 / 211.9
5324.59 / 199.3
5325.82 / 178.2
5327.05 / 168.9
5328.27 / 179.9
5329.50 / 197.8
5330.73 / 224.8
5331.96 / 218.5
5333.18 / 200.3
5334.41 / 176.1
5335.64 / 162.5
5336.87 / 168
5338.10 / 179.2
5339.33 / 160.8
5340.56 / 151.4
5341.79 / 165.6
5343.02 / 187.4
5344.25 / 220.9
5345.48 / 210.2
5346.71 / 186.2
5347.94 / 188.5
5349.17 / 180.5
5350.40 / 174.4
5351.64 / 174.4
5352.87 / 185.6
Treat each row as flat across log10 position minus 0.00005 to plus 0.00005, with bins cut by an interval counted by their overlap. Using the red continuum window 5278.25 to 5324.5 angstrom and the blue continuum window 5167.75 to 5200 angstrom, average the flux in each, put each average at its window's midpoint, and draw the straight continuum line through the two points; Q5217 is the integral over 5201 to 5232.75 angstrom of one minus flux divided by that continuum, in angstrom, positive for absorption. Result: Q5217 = 3.2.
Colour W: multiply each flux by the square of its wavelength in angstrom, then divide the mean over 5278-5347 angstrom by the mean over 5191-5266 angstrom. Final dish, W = 1.11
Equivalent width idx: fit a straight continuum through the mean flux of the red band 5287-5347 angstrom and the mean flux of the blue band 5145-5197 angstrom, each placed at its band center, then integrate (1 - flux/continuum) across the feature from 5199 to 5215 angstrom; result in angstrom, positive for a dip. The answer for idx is 0.35 angstrom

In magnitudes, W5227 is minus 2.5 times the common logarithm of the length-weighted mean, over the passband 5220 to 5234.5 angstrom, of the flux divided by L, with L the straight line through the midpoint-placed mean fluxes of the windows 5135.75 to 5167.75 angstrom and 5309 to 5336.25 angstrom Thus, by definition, 0.02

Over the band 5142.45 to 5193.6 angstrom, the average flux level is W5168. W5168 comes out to 175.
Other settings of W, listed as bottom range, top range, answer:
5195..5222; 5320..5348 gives 1.21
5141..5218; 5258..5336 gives 1.14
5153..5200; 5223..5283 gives 1.07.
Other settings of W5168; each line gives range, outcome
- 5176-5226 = 176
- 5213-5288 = 179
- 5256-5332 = 191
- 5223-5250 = 178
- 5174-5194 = 178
